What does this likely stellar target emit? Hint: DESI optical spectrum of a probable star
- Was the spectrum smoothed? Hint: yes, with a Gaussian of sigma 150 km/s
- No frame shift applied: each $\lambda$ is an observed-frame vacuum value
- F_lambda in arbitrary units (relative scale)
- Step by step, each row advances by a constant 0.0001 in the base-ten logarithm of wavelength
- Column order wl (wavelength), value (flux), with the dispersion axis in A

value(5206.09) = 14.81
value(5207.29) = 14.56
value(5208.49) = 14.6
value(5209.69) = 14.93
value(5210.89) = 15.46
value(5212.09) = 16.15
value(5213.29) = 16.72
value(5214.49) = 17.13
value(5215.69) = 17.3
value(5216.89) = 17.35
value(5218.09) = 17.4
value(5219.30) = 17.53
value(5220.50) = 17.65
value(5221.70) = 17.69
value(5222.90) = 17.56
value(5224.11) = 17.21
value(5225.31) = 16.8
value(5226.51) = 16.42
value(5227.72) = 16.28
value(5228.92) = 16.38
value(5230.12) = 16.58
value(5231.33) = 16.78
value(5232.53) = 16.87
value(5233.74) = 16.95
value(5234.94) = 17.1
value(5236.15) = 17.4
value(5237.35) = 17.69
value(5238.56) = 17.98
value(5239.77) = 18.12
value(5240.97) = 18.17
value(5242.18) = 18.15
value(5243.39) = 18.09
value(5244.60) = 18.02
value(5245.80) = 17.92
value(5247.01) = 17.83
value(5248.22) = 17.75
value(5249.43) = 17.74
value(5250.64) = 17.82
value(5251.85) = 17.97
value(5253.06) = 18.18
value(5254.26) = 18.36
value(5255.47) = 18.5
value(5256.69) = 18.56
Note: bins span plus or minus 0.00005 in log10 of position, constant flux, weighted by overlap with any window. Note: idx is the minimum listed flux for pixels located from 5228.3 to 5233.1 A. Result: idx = 16.38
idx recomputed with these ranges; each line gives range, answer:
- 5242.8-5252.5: 17.74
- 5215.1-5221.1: 17.3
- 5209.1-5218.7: 14.93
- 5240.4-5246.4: 17.92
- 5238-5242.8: 17.98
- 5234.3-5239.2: 17.1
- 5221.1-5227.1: 16.42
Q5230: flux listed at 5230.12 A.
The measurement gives 16.58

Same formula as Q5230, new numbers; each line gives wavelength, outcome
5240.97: 18.17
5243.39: 18.09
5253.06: 18.18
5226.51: 16.42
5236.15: 17.4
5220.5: 17.65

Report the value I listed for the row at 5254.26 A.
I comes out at 18.36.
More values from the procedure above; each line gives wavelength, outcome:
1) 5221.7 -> 17.69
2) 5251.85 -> 17.97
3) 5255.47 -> 18.5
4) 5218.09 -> 17.4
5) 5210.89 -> 15.46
